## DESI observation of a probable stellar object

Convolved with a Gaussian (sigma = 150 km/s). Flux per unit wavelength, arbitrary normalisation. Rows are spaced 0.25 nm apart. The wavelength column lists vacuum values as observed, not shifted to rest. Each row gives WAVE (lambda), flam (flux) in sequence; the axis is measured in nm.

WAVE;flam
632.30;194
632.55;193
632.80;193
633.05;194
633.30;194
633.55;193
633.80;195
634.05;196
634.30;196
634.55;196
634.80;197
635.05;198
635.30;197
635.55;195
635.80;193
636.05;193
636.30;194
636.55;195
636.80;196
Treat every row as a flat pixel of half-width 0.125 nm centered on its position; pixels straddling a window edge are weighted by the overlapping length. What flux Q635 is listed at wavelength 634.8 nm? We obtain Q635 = 197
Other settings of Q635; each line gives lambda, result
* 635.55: 195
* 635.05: 198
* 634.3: 196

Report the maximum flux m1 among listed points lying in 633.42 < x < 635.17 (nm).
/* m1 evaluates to 198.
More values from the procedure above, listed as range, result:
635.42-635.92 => 195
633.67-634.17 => 196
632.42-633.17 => 194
